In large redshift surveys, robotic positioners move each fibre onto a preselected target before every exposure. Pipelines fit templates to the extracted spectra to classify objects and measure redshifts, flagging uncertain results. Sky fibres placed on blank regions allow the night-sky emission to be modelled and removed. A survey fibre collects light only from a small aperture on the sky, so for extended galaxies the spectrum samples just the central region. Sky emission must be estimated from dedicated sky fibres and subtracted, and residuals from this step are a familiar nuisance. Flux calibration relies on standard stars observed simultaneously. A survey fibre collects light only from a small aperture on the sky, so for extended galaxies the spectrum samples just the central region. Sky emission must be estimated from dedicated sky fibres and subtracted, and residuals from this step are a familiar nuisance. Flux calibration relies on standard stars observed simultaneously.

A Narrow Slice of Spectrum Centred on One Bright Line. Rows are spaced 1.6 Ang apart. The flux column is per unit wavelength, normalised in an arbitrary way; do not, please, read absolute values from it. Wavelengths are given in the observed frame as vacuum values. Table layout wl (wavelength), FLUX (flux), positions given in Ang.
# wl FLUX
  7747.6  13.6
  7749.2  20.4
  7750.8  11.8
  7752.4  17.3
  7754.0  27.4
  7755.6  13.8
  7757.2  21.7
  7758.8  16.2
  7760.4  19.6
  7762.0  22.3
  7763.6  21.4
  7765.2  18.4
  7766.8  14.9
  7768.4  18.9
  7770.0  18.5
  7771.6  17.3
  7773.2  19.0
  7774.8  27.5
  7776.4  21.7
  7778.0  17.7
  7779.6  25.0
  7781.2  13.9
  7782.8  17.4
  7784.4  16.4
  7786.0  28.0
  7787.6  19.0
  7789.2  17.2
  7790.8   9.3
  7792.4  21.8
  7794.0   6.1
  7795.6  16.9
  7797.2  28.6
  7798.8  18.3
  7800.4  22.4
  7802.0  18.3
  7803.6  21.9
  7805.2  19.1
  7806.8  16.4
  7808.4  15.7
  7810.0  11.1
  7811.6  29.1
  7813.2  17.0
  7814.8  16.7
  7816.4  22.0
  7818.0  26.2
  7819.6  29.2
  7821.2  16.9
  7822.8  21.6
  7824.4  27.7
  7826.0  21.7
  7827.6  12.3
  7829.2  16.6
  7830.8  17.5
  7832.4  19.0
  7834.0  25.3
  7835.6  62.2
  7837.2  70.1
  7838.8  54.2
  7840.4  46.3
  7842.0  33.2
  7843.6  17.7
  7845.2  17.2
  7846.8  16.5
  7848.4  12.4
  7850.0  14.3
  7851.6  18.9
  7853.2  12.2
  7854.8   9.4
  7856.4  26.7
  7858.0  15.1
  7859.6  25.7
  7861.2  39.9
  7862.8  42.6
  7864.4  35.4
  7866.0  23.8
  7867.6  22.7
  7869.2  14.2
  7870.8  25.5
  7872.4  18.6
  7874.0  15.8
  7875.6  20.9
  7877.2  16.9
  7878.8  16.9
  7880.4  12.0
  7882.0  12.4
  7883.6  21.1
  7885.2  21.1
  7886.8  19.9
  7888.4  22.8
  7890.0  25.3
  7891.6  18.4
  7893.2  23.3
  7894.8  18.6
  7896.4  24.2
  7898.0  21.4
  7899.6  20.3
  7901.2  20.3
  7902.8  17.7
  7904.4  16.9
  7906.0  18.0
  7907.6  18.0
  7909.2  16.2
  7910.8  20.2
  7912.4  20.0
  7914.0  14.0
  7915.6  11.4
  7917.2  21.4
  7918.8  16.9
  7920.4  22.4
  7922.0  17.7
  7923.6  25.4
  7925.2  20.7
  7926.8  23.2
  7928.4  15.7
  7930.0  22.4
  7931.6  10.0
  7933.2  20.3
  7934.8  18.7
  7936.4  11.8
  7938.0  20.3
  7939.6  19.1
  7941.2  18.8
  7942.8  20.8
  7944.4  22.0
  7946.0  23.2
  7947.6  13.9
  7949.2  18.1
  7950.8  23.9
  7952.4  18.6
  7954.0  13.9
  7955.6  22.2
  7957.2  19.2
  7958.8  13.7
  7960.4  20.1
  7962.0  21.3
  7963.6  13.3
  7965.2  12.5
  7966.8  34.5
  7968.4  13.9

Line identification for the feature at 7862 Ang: [N II]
